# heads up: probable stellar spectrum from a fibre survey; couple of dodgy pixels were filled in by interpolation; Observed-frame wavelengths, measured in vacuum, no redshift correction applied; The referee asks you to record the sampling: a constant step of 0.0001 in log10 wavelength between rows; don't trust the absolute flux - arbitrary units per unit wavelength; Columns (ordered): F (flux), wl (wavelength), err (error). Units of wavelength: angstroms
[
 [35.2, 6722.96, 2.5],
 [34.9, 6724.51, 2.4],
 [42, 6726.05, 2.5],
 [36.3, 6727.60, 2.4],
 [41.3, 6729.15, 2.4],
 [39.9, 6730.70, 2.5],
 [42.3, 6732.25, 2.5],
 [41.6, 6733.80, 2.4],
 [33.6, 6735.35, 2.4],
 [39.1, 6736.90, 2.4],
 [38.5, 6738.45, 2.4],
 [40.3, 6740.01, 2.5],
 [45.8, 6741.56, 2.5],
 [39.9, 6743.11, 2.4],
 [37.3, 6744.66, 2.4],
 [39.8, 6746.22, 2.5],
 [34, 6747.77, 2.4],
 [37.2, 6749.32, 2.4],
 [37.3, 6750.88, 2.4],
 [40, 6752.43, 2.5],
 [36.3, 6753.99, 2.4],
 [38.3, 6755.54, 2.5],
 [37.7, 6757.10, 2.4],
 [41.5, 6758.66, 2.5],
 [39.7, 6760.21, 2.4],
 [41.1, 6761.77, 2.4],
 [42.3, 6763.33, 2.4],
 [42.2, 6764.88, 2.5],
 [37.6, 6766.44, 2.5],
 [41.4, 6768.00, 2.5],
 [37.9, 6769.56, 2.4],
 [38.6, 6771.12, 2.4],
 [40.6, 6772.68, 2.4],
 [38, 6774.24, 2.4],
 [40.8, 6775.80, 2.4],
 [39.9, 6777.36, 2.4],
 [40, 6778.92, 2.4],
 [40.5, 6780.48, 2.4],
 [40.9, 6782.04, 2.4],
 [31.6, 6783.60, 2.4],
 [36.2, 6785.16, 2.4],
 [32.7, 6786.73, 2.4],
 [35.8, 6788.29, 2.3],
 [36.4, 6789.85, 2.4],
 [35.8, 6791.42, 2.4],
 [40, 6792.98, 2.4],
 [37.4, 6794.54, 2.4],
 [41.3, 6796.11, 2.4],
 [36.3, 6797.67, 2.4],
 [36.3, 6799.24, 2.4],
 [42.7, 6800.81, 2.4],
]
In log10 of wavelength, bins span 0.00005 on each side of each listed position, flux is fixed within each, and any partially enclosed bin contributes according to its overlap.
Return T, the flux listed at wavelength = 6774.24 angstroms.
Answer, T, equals 38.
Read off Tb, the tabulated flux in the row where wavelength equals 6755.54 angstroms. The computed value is 38.3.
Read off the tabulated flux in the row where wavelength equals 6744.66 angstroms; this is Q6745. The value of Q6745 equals 37.3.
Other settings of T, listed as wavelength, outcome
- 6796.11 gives 41.3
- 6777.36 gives 39.9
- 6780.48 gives 40.5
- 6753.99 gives 36.3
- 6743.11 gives 39.9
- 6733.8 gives 41.6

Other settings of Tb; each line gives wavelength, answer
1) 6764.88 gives 42.2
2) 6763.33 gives 42.3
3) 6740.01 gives 40.3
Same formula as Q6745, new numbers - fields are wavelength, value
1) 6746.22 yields 39.8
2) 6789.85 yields 36.4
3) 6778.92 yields 40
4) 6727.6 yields 36.3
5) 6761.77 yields 41.1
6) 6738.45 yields 38.5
